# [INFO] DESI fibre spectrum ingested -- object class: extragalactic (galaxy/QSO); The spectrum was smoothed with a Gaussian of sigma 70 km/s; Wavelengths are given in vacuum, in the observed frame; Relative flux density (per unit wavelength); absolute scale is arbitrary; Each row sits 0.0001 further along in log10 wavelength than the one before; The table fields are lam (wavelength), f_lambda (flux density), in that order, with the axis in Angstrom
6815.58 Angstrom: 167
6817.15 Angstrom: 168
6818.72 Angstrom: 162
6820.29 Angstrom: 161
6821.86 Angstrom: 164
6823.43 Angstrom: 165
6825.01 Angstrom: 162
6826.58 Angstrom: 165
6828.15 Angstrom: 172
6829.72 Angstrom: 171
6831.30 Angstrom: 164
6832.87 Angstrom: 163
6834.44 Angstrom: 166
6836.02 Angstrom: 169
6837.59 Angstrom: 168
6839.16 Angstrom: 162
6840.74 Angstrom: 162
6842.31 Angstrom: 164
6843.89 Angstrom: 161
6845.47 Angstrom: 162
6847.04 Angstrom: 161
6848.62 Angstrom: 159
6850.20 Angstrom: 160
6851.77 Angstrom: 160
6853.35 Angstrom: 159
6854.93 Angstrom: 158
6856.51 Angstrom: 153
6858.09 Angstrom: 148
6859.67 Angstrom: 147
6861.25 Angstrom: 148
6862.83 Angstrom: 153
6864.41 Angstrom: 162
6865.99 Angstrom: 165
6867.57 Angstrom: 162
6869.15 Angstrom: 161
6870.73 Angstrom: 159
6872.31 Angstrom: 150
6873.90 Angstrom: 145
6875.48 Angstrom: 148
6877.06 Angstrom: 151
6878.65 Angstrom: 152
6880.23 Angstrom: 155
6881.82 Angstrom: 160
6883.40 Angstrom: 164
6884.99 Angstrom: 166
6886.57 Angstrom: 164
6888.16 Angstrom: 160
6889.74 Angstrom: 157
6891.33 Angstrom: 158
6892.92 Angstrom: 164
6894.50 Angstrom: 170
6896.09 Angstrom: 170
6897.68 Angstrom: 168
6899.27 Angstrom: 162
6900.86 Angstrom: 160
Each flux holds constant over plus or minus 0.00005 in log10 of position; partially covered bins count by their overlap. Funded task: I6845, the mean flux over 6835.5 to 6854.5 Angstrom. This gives 162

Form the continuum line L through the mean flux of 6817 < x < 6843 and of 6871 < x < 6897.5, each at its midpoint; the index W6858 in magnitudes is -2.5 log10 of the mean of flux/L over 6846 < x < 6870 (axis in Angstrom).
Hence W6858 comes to 0.03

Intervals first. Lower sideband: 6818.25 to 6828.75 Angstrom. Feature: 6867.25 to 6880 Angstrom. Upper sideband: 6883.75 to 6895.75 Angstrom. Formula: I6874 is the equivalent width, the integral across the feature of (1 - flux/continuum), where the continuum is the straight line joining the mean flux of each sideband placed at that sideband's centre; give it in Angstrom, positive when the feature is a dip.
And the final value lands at 0.8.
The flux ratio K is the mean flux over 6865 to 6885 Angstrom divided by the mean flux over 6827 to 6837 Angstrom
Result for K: 0.93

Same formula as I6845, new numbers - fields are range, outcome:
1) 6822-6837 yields 166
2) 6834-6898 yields 159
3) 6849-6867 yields 156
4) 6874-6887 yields 157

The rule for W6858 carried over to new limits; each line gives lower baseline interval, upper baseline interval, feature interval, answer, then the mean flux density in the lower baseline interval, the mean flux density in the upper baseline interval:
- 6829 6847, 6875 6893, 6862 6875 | 0.02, 165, 158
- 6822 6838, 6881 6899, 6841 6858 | 0.04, 166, 164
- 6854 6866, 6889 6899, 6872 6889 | 0.03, 154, 164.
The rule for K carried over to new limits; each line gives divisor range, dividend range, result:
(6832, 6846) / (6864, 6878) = 0.95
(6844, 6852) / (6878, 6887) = 1.00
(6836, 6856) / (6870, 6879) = 0.93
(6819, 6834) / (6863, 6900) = 0.97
